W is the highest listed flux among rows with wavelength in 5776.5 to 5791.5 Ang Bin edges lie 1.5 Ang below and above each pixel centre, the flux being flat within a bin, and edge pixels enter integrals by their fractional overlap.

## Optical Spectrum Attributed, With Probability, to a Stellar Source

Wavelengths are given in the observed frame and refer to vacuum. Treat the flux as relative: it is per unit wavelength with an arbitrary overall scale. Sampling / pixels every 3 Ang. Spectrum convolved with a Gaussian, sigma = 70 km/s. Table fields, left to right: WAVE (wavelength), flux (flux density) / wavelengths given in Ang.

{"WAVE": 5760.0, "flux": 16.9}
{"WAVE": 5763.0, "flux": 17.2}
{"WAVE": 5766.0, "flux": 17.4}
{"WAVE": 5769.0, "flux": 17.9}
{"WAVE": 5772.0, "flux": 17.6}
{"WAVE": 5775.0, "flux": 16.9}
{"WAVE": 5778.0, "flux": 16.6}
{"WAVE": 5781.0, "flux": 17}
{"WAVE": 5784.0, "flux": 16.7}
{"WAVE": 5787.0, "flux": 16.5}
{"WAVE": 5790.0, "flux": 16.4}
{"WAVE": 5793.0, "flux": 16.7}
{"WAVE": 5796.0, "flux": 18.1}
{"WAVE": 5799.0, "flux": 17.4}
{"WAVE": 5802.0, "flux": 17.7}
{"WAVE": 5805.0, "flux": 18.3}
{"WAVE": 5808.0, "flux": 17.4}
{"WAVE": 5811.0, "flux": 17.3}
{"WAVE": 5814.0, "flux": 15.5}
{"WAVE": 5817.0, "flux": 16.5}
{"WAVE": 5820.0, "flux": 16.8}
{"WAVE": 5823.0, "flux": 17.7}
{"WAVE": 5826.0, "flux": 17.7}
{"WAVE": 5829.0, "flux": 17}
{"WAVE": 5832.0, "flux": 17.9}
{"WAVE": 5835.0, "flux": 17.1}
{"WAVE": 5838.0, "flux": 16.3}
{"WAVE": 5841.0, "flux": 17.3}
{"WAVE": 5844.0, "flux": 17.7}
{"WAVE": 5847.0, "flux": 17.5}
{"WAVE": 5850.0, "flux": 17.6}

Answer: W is 17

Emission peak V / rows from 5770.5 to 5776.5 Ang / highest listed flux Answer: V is 17.6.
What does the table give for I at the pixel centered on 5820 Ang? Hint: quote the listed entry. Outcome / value 16.8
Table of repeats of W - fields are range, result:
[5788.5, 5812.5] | 18.3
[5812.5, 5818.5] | 16.5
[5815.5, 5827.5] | 17.7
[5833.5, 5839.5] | 17.1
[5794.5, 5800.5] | 18.1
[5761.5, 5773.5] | 17.9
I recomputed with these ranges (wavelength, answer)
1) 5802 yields 17.7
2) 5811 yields 17.3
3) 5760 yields 16.9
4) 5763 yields 17.2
